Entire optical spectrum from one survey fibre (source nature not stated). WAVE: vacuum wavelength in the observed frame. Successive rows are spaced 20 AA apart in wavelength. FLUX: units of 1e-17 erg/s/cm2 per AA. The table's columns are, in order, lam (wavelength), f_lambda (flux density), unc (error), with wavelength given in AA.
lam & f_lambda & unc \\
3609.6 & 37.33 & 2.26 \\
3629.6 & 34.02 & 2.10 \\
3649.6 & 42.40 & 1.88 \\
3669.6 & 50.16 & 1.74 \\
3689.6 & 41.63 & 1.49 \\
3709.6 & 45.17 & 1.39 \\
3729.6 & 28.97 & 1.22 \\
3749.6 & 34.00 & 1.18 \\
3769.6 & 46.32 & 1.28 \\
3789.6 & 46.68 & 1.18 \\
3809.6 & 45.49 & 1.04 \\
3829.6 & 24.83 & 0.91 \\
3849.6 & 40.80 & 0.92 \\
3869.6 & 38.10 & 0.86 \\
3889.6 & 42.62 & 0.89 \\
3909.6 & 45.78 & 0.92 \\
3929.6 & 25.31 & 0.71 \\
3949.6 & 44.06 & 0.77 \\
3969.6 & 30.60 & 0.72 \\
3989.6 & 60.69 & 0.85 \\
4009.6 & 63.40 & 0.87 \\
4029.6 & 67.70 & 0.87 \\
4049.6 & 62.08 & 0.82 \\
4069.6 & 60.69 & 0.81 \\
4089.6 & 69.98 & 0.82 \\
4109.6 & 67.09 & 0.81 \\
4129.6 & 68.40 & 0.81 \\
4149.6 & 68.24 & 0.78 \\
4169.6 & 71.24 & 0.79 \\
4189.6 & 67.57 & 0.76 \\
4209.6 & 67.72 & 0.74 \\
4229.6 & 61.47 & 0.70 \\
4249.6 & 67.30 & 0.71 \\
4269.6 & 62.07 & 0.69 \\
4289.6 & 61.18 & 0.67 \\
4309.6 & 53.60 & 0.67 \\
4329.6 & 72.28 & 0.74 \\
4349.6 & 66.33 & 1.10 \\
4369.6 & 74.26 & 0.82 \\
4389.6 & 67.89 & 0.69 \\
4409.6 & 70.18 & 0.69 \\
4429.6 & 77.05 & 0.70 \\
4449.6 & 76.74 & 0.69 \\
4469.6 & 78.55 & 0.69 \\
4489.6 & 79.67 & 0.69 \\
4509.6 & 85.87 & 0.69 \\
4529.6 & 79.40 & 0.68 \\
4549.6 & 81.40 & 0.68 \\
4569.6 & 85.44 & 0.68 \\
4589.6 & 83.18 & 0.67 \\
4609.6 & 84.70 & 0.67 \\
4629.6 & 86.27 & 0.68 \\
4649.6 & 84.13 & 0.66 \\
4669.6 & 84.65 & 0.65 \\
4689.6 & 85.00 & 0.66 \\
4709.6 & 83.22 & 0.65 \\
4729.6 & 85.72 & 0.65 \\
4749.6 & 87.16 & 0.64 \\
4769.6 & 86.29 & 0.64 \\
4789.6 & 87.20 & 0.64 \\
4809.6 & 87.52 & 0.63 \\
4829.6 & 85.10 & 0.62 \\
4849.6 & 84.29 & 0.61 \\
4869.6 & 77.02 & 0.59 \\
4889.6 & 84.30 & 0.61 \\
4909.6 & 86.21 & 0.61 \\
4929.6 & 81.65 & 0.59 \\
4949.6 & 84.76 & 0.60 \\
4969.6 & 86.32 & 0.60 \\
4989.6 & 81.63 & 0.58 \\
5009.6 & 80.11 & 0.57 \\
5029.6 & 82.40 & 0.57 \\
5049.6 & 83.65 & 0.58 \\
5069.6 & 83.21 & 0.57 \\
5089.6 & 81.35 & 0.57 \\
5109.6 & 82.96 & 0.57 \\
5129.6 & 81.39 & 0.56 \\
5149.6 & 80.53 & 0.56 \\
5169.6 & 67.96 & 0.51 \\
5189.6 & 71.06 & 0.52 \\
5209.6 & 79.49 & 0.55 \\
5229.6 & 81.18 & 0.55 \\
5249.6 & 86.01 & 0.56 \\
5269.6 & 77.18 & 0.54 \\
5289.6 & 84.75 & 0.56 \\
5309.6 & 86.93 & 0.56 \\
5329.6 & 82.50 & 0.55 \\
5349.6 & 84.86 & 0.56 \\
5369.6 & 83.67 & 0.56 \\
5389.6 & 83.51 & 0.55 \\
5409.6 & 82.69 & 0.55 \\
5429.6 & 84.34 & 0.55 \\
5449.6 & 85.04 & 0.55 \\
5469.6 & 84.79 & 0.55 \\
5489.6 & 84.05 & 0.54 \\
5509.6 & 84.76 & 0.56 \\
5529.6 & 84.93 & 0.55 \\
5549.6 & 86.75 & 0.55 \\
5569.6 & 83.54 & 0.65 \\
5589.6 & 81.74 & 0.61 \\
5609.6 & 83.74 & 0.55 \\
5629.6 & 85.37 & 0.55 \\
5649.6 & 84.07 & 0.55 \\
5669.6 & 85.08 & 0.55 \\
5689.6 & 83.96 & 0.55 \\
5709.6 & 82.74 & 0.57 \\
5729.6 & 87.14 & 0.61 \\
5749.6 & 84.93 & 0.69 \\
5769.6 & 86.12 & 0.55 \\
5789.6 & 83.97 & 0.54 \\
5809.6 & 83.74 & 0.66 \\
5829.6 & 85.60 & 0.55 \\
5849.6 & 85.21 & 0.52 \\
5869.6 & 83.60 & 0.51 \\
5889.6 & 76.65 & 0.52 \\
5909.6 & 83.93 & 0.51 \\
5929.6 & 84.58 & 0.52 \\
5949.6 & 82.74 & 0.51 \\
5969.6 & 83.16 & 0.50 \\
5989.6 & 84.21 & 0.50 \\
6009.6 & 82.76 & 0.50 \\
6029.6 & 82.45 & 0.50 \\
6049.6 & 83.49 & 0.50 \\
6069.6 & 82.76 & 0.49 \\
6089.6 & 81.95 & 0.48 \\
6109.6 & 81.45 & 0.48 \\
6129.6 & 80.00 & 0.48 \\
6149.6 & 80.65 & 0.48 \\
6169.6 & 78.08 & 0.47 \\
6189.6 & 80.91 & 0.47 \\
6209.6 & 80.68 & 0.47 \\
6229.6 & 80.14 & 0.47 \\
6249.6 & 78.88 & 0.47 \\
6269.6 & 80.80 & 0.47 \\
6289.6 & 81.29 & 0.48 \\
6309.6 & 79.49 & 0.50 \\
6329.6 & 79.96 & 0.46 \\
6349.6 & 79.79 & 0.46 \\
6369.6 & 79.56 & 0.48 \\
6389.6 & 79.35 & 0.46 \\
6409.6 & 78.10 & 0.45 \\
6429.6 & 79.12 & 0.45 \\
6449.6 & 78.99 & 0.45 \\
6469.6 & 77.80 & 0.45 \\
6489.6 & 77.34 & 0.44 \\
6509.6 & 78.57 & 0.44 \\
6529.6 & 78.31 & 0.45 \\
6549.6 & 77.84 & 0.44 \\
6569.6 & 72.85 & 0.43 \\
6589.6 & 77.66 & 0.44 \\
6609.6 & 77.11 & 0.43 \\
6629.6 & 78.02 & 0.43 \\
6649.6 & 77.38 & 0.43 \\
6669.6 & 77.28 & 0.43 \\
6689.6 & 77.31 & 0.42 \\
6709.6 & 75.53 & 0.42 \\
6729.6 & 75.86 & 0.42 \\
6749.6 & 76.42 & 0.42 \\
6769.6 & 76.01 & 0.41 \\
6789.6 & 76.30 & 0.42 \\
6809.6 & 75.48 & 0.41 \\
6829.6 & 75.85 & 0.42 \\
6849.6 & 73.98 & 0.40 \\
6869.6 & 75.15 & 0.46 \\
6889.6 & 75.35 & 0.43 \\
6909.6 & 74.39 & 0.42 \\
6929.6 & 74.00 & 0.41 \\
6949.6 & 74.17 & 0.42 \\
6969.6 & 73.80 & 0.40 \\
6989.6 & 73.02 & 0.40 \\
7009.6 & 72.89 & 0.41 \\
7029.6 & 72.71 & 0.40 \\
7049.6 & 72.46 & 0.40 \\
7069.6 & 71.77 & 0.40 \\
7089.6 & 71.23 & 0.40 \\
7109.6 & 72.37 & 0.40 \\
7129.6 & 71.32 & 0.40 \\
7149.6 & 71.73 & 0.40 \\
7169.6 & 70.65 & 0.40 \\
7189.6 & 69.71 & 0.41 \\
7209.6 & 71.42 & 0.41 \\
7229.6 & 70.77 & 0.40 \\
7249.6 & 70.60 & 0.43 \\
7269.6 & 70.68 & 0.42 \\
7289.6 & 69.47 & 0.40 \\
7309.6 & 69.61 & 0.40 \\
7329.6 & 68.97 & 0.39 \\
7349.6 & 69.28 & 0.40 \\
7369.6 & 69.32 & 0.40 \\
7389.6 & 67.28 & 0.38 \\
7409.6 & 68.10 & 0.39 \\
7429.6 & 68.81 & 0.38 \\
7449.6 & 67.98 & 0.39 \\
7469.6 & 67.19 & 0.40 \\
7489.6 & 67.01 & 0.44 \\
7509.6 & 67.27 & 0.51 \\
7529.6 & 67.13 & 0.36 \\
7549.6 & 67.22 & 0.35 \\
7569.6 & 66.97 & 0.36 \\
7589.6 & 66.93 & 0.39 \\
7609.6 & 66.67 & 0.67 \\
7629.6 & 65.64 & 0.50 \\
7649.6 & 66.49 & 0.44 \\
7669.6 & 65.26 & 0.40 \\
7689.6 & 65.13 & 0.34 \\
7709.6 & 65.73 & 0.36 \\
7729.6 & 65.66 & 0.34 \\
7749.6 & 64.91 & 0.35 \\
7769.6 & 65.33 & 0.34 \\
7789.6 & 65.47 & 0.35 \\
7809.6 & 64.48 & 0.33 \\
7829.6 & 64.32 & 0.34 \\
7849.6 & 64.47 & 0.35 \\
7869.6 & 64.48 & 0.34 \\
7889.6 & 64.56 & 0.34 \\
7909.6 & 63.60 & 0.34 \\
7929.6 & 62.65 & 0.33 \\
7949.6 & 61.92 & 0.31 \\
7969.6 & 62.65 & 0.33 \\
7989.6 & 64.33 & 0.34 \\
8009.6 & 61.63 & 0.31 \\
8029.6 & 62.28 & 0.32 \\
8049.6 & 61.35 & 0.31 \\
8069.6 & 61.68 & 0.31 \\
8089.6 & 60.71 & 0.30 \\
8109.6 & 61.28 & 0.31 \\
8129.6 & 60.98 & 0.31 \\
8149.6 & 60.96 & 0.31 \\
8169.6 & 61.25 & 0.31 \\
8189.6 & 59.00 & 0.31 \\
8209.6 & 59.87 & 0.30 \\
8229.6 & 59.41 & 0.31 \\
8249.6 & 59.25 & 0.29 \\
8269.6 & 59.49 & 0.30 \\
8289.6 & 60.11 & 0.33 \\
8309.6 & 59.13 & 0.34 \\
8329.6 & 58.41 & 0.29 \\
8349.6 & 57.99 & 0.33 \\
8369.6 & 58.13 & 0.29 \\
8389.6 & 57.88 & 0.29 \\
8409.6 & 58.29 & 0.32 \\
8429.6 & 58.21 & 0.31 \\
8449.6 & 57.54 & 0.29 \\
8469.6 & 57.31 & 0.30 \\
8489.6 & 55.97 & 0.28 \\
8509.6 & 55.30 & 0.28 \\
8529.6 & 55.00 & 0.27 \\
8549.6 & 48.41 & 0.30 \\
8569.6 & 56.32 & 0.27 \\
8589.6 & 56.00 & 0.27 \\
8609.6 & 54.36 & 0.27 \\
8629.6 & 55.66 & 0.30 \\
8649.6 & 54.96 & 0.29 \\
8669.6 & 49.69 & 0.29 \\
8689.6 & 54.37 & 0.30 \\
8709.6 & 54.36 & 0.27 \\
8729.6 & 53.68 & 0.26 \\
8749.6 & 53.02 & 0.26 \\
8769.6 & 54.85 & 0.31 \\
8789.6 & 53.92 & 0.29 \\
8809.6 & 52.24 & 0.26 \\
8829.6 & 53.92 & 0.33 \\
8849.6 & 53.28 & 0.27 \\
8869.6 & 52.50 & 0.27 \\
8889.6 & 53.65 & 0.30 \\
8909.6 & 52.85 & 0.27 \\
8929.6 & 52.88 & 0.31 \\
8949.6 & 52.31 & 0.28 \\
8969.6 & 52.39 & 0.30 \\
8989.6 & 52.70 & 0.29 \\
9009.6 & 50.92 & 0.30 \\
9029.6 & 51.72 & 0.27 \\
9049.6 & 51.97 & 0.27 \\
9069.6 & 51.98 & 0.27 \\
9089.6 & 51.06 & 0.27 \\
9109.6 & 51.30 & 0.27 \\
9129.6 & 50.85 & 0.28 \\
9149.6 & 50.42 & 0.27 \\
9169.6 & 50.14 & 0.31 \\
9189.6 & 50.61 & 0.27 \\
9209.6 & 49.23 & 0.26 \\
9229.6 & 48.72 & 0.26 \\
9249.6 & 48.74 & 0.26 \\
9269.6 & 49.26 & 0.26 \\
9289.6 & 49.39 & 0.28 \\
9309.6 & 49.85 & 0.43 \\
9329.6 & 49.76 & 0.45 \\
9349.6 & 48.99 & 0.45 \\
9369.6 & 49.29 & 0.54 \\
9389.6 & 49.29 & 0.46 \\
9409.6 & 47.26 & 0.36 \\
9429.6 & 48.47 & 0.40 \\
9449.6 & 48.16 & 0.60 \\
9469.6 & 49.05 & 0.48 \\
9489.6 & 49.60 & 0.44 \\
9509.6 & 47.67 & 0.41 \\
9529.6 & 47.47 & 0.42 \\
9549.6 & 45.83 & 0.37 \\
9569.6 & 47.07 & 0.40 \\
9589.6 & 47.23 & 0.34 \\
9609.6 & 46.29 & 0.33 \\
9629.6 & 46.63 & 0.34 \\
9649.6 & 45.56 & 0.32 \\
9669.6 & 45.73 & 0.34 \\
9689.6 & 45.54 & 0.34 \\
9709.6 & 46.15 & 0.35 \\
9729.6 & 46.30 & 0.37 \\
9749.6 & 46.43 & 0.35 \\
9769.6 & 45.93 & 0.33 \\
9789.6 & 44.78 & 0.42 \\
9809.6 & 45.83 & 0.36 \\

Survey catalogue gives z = 0.00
